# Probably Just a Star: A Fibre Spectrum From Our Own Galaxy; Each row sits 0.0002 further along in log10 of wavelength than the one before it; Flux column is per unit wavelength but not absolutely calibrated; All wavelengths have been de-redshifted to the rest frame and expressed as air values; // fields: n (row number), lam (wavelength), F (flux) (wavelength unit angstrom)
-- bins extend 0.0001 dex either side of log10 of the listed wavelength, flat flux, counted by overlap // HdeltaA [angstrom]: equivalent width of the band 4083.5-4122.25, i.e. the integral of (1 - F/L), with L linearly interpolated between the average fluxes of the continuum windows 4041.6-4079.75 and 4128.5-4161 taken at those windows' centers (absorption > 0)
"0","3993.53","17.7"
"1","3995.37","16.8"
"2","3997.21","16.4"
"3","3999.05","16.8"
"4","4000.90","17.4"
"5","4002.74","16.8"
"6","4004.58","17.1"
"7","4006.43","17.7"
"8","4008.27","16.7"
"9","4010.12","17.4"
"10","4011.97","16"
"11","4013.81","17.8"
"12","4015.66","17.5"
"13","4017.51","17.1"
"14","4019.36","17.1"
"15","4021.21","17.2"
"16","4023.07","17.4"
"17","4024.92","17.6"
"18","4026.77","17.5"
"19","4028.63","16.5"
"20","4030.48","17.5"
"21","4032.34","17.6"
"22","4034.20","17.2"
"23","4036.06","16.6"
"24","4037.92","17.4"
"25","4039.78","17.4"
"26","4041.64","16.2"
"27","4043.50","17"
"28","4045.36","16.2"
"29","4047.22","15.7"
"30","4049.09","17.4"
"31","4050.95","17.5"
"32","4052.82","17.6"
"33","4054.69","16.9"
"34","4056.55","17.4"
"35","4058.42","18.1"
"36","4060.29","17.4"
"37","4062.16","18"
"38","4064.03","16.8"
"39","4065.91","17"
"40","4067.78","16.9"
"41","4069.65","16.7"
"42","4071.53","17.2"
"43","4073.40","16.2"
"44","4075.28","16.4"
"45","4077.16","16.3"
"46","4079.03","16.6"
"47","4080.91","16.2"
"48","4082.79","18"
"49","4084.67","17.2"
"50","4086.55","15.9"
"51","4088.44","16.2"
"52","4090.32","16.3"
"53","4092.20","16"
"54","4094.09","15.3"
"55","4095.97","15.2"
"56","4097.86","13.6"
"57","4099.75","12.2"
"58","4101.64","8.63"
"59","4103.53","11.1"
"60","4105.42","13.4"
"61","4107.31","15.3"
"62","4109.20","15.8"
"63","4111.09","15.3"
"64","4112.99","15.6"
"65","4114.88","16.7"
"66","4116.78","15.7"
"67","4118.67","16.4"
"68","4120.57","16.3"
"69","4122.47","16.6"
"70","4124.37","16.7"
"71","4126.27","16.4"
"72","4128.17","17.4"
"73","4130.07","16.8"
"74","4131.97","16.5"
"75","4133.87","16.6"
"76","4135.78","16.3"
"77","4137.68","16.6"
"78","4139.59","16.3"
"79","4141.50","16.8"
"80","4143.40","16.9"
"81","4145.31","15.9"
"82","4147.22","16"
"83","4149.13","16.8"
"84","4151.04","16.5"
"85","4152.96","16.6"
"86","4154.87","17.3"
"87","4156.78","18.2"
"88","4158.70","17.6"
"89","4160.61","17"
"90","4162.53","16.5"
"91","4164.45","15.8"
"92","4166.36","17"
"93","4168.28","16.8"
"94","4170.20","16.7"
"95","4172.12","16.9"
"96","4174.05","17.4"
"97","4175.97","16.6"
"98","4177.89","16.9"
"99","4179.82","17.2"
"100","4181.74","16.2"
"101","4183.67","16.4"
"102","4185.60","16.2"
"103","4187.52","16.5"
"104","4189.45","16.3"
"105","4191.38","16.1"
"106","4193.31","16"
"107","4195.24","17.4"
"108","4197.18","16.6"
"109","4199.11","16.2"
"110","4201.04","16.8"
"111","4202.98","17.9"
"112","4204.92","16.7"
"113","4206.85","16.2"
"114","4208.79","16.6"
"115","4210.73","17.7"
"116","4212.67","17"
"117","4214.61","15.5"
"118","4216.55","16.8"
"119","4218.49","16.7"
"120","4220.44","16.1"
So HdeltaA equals 4.36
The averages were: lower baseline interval 17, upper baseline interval 16.8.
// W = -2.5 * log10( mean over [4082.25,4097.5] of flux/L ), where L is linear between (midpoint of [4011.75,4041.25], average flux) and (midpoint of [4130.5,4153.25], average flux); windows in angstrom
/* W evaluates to 0.047 mag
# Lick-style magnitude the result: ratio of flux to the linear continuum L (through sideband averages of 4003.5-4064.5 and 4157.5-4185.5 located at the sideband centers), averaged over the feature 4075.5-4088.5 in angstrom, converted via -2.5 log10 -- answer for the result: 0.025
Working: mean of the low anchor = 17.2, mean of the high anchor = 16.8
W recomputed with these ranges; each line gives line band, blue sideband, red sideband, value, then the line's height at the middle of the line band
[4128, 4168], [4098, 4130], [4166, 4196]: -0.060 mag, 15.8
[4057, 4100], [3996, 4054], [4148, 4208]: 0.036 mag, 17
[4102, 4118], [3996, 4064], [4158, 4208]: 0.154 mag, 16.9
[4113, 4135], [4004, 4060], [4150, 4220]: 0.025 mag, 16.9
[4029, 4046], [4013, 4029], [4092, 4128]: -0.009 mag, 16.9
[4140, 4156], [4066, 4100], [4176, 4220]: -0.013 mag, 16.4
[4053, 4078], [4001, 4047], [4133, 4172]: -0.004 mag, 17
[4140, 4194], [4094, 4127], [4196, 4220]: -0.053 mag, 15.9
